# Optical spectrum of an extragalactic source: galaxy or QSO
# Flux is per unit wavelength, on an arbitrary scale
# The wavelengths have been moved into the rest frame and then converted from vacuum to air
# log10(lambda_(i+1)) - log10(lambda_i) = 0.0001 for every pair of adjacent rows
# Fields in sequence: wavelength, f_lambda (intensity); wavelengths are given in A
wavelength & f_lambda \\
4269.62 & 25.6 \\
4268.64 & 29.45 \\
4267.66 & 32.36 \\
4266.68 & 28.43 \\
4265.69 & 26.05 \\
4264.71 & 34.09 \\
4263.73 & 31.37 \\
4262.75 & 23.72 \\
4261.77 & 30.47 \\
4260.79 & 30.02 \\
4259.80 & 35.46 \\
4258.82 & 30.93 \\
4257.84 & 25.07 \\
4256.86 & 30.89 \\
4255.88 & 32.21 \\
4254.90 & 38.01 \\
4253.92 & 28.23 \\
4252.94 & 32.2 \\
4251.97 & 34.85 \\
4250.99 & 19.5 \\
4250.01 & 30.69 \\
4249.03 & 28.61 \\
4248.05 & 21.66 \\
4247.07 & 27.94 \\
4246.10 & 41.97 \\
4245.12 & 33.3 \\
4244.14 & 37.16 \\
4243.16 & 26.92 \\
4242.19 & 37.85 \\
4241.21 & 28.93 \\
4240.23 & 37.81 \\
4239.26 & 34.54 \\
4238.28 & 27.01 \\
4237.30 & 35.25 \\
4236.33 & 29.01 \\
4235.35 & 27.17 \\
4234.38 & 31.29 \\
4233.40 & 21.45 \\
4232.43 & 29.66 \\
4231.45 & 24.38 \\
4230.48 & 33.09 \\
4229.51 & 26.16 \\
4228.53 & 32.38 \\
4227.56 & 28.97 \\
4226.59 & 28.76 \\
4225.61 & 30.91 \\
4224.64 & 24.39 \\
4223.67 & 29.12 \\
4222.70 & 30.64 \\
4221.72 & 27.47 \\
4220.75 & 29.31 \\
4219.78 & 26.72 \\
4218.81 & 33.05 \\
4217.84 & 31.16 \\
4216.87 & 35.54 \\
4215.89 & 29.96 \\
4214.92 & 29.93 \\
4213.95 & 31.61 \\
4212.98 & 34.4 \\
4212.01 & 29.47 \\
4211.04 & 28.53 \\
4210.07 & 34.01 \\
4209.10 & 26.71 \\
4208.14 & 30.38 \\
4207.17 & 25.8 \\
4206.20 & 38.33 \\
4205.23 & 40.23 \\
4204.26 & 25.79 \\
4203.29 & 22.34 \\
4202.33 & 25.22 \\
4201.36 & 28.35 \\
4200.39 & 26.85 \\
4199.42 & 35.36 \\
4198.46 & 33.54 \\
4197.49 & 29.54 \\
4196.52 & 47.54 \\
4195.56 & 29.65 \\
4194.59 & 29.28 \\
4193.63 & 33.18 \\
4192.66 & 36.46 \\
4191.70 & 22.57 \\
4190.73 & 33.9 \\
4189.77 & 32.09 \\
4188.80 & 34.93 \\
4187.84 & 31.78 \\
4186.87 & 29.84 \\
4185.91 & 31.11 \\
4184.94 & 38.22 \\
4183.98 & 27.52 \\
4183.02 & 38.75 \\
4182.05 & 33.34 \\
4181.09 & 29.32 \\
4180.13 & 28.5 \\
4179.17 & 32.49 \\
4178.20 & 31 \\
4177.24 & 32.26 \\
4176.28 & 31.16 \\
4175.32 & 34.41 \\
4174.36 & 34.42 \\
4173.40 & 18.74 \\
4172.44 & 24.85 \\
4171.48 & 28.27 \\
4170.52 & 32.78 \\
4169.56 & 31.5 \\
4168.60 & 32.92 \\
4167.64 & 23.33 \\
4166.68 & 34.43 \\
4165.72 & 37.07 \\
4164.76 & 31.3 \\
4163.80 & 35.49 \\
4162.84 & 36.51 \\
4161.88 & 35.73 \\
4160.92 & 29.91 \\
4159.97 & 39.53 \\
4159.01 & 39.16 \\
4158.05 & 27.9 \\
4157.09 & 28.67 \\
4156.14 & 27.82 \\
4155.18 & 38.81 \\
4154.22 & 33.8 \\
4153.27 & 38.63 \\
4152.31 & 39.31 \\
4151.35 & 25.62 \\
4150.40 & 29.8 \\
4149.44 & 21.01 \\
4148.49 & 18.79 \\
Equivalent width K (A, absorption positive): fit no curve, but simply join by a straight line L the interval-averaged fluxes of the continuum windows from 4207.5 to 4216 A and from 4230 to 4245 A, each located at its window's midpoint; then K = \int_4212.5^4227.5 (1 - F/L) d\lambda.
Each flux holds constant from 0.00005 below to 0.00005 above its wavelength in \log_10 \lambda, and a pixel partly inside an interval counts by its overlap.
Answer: 0.2 A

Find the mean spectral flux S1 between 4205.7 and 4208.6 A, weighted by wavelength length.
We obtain 31.5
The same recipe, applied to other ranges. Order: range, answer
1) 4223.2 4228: 28.4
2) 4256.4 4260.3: 30.5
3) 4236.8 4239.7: 32.2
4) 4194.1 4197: 35.6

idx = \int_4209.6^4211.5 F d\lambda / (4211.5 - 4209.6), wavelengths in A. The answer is 31.3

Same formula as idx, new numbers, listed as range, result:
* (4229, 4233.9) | 27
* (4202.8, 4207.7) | 30.5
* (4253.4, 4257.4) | 32.2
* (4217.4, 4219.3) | 32.2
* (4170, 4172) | 30.4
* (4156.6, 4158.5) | 28.4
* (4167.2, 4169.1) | 28.3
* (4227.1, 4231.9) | 29.1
